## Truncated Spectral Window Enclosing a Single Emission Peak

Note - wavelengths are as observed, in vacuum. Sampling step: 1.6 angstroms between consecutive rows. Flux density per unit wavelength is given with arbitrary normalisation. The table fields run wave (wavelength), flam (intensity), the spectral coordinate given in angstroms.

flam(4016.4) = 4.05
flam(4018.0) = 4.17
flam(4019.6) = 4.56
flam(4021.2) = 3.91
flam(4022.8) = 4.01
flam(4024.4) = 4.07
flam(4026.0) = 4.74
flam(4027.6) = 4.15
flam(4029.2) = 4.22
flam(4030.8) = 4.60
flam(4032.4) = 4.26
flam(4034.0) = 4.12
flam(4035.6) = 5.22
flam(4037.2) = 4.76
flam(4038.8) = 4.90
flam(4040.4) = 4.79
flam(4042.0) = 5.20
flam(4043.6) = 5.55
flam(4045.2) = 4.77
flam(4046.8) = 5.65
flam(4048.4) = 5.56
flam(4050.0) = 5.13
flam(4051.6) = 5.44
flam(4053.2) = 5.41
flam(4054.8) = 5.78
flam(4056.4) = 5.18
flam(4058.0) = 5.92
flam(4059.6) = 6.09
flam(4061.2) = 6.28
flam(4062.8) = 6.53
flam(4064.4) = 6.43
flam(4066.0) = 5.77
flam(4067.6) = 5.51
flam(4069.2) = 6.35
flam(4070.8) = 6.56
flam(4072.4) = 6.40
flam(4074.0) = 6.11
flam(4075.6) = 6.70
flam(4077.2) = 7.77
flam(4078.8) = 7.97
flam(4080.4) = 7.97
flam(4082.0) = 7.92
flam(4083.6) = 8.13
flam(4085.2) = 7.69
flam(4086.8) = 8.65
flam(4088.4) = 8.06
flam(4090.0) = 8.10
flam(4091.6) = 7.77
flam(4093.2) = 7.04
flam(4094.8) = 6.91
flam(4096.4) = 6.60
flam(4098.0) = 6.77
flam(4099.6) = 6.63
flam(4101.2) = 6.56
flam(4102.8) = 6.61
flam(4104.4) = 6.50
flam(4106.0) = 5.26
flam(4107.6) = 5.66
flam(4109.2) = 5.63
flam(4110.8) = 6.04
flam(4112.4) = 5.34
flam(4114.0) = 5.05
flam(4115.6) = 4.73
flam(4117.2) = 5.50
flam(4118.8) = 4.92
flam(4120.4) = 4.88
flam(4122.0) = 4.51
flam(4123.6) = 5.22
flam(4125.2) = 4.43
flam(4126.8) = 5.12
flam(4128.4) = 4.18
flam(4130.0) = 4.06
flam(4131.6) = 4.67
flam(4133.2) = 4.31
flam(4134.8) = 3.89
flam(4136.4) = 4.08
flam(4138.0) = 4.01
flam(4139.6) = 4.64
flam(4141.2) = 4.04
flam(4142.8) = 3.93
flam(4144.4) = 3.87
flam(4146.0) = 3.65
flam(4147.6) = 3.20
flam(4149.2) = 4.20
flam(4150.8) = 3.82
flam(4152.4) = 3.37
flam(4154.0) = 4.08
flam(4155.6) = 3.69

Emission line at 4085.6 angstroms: C IV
